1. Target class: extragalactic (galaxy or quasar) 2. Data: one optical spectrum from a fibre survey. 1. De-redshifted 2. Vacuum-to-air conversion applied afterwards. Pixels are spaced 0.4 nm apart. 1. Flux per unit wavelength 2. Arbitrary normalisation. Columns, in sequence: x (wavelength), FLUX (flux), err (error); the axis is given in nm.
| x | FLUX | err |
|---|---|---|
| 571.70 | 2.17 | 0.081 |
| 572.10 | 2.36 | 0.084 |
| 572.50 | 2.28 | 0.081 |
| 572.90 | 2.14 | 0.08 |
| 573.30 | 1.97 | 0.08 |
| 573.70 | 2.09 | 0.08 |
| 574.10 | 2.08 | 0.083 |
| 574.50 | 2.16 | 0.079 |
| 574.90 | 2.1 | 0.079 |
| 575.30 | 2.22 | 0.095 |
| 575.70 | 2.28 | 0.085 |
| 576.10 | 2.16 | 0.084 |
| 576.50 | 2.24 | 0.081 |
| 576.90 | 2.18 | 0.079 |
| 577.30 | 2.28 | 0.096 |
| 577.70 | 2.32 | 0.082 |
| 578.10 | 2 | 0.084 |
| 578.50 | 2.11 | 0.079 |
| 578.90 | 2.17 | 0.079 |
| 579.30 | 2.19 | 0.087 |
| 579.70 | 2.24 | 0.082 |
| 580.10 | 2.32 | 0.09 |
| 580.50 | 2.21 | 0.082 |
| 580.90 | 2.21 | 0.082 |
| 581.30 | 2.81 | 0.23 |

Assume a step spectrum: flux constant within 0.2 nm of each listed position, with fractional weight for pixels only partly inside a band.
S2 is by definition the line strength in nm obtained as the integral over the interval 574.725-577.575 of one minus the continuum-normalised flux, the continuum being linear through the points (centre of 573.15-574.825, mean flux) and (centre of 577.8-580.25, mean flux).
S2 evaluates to -0.12 nm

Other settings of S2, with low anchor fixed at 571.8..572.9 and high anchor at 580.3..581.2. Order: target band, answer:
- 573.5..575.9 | 0.13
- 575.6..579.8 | 0.15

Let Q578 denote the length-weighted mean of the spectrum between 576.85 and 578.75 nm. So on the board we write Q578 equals 2.18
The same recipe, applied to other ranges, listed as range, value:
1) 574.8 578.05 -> 2.22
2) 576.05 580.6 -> 2.2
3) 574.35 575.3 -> 2.15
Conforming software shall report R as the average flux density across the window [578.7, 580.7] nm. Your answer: 2.23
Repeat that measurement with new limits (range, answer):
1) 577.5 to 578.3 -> 2.16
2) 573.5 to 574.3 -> 2.08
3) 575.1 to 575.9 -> 2.25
